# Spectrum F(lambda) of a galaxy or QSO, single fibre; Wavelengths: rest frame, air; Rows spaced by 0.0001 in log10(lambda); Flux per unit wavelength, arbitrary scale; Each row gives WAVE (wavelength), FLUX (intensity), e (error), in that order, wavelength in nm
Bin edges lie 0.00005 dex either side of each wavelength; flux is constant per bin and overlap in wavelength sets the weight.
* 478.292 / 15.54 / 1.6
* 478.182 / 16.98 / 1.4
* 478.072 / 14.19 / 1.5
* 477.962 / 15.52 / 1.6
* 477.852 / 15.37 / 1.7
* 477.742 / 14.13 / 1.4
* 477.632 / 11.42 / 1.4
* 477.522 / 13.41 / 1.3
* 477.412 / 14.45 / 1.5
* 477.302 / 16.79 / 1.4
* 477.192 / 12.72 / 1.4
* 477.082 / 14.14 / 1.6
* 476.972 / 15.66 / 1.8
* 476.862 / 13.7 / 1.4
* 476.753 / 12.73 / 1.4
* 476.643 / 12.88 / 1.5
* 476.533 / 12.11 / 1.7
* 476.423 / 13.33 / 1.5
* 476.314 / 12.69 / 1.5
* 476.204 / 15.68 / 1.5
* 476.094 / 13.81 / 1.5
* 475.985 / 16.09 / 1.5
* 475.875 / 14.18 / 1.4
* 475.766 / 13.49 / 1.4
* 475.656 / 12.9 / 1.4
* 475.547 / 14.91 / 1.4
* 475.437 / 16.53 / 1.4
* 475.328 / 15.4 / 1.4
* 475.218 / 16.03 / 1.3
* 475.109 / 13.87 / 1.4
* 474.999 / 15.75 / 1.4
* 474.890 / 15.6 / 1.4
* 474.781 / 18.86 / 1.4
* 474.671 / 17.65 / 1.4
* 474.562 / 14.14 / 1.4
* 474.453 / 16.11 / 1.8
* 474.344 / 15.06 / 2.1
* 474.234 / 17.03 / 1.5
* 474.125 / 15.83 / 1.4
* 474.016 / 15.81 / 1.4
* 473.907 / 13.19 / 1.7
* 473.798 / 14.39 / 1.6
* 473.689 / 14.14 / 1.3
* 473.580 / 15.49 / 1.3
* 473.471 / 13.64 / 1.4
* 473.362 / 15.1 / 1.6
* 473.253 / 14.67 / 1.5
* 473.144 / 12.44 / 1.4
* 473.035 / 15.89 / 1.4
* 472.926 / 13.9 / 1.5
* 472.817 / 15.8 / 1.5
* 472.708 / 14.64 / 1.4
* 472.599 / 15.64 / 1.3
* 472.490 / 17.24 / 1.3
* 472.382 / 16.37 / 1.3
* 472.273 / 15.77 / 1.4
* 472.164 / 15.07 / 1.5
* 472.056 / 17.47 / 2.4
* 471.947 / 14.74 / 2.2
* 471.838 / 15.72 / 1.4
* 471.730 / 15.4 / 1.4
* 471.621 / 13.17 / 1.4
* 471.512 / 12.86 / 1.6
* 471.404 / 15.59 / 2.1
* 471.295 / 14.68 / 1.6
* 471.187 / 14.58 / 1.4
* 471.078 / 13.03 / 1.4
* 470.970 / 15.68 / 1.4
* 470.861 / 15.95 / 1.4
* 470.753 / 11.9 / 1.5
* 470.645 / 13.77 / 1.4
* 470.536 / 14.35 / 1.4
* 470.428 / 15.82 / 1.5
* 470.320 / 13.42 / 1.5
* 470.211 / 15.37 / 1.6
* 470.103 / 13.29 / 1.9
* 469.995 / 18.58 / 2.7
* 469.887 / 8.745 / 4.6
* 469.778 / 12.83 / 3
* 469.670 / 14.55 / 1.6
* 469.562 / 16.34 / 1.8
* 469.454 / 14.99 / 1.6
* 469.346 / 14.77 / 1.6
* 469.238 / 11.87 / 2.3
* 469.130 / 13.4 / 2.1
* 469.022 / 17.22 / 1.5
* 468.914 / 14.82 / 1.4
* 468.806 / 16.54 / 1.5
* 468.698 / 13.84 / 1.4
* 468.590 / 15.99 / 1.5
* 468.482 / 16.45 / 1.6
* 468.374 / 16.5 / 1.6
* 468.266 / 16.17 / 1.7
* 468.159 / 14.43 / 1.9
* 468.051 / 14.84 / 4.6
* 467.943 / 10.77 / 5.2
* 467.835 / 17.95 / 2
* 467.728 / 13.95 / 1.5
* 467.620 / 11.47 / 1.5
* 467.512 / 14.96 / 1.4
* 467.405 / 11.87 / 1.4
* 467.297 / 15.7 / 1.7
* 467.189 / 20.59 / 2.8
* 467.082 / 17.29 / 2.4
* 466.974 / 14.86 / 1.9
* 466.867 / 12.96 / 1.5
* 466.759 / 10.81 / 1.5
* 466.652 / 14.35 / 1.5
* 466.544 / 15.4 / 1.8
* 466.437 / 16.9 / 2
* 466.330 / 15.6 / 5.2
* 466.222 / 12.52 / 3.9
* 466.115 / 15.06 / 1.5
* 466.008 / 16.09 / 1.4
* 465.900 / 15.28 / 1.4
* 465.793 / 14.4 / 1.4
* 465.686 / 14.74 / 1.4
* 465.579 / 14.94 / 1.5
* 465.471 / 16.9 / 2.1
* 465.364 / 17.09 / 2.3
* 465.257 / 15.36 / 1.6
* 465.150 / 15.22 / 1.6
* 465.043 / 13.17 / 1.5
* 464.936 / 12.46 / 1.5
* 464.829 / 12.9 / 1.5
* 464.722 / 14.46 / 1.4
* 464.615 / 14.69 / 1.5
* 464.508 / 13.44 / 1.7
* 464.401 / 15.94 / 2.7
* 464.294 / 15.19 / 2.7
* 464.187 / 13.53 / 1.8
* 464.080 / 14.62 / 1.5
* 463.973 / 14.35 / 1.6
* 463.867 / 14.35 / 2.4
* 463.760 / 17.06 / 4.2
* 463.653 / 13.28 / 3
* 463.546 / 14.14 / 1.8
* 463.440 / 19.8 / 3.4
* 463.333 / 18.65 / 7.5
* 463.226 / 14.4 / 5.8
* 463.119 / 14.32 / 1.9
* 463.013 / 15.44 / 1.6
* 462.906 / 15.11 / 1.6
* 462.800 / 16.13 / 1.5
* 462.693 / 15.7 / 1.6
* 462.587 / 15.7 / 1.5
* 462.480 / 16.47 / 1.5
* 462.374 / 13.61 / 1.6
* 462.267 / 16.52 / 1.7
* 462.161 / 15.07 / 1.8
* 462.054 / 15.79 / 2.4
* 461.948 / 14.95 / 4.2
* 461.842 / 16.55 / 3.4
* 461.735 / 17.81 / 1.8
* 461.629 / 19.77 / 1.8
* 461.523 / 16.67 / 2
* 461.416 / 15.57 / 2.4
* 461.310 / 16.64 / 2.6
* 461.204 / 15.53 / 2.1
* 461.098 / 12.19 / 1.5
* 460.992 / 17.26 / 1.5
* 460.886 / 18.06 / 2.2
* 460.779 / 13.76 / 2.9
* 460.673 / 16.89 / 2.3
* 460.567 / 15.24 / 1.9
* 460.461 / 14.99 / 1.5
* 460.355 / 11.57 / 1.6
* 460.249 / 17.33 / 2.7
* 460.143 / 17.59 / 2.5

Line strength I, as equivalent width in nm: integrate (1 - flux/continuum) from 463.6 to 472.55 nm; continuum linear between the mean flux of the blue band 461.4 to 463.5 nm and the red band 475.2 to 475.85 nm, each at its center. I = 0.46 nm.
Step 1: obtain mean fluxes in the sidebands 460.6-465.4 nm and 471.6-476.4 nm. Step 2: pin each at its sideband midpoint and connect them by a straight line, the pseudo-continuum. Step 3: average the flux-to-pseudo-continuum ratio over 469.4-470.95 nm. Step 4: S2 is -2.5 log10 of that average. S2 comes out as 0.07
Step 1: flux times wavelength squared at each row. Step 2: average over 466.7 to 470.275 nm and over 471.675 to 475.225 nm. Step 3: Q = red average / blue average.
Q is 1.1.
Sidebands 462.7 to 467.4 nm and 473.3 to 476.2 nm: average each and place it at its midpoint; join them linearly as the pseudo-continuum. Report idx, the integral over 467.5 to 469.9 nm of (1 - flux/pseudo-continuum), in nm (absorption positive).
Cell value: 0.09 nm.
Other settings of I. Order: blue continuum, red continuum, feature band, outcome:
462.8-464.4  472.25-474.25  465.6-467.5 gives 0.04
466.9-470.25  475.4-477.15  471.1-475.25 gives -0.25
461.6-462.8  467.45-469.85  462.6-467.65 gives 0.16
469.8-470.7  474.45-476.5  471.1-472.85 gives -0.10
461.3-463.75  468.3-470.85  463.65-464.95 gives 0.10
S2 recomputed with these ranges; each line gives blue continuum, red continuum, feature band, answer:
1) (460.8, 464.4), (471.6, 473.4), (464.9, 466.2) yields 0.04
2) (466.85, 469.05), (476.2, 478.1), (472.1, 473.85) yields -0.04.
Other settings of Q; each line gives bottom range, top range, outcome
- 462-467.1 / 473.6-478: 1.03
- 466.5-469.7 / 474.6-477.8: 1.01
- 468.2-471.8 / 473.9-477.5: 1.04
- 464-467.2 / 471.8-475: 1.08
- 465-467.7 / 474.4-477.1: 1.03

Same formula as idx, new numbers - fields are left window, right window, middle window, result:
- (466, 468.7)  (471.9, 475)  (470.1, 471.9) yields 0.094 nm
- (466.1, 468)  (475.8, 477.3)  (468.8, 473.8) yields -0.142 nm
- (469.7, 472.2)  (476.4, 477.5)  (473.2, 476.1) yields -0.232 nm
